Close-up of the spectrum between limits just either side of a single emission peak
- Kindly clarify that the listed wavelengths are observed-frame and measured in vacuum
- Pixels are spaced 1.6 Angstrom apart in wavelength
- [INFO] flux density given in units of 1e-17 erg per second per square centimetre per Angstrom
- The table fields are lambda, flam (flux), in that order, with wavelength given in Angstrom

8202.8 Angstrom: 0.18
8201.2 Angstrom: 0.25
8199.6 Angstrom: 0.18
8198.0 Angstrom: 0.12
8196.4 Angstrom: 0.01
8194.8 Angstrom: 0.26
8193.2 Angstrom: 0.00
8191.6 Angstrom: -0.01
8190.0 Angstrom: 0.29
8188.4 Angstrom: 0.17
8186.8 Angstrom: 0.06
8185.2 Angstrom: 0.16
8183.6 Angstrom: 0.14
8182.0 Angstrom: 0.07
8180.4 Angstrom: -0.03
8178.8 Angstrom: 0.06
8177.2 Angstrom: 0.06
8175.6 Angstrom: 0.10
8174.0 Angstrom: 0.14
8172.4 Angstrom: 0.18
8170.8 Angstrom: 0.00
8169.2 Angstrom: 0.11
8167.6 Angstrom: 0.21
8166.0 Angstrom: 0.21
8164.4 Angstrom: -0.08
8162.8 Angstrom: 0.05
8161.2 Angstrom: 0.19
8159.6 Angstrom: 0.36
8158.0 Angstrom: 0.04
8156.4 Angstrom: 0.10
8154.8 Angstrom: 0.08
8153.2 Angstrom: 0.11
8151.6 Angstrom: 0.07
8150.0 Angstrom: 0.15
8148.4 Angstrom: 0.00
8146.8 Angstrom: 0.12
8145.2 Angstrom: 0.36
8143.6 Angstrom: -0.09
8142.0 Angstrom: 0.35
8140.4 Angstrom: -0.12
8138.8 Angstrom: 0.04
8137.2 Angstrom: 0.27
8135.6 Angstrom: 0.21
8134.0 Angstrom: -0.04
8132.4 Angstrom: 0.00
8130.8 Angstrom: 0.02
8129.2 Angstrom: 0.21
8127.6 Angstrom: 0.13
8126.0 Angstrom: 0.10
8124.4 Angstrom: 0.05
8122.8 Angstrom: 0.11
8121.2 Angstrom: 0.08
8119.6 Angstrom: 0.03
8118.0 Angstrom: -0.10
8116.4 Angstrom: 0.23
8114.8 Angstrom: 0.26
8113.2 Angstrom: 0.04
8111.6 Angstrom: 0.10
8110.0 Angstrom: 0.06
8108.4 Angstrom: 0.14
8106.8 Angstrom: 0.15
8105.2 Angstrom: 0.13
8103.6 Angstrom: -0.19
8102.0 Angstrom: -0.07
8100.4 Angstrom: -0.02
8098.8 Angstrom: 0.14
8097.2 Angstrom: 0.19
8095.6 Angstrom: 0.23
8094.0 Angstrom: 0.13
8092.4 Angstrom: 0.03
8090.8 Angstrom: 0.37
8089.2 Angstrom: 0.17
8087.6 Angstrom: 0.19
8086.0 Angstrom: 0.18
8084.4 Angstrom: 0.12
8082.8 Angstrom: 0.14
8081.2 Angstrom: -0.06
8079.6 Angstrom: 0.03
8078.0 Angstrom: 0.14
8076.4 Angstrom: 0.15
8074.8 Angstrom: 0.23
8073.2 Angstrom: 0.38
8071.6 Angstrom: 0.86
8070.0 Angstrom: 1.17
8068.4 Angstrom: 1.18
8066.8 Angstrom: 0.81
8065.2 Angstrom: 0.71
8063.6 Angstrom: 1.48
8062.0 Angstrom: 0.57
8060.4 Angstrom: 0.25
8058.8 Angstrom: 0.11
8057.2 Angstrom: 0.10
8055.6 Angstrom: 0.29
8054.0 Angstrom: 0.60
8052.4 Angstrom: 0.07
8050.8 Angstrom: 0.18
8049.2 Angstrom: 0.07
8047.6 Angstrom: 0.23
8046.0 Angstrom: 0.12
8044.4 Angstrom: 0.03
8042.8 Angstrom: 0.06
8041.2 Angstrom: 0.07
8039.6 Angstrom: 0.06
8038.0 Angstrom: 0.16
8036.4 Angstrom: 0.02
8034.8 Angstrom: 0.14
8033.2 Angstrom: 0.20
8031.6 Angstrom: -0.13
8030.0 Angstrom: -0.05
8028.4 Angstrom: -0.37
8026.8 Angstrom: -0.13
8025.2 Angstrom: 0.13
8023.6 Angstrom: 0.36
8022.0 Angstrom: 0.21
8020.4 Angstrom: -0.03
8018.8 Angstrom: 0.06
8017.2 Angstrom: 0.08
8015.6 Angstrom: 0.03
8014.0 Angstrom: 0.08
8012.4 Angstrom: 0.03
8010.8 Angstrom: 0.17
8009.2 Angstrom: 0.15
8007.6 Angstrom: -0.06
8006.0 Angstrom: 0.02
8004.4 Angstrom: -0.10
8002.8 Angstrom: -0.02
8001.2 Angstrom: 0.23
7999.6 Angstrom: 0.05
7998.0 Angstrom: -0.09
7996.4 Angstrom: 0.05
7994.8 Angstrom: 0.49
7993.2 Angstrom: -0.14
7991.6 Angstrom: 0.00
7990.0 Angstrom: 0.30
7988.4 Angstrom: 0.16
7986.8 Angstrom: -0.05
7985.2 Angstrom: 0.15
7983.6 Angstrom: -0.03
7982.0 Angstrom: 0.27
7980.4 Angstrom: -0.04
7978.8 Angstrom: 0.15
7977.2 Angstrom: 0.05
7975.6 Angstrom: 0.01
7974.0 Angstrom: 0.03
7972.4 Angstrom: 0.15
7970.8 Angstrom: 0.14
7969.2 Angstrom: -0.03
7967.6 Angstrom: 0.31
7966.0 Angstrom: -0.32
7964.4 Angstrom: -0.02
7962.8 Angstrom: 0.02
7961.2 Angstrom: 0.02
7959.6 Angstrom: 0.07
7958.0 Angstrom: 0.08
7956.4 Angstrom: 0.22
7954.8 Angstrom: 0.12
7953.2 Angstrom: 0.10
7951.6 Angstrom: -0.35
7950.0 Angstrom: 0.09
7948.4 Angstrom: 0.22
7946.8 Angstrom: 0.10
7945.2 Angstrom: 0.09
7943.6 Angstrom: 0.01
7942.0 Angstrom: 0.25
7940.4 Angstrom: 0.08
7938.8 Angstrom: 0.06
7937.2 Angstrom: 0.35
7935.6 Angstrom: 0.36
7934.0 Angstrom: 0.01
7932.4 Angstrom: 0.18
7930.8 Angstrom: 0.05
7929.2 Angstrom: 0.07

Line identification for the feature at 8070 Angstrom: [O II]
